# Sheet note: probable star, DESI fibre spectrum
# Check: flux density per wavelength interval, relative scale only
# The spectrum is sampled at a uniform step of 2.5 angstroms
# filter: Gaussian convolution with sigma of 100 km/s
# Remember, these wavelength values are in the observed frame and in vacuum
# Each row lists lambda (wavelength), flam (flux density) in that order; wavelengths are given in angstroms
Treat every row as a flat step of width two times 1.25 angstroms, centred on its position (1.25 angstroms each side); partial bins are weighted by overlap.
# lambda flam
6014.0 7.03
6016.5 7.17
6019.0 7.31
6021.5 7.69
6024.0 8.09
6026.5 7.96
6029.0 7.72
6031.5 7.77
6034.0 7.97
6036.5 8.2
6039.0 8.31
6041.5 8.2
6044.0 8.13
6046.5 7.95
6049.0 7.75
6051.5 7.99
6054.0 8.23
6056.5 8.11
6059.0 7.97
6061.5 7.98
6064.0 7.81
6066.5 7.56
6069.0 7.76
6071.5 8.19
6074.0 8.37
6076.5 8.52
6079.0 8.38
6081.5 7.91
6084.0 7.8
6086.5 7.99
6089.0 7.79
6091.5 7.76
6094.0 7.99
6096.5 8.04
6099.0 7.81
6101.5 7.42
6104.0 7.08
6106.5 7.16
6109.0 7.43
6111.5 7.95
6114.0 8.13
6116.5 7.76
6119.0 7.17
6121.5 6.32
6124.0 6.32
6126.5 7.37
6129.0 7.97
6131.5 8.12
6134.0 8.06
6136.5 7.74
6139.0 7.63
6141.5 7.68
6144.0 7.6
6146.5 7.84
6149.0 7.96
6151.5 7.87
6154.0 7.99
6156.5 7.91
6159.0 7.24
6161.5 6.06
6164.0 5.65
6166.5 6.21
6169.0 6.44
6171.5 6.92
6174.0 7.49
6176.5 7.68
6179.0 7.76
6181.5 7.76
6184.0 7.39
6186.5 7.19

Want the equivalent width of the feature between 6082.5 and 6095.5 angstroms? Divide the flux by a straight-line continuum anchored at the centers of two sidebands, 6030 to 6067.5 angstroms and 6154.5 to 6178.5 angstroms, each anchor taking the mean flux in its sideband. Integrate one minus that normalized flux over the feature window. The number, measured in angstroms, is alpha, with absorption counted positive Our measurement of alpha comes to -0.4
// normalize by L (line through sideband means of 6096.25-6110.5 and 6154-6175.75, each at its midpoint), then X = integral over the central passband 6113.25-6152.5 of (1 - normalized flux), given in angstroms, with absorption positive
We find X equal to -2.38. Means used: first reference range 7.46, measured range 7.59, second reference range 6.83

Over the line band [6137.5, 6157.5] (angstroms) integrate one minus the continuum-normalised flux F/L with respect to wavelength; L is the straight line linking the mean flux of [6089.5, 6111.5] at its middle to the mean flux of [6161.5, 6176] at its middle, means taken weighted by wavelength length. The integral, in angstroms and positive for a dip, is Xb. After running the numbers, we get -2.68 angstroms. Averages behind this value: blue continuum 7.61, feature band 7.81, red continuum 6.56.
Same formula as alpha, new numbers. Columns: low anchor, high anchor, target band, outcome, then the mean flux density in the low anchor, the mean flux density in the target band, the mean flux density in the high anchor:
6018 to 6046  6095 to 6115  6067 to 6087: -0.9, 7.95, 8.1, 7.63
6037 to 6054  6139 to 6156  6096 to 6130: 2.1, 8.07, 7.41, 7.81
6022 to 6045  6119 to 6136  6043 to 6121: -1.7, 8.03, 7.85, 7.36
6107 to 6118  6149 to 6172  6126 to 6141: -0.8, 7.76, 7.83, 6.98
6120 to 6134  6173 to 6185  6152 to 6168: 1.3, 7.29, 6.89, 7.62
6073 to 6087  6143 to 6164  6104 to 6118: 0.4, 8.17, 7.62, 7.44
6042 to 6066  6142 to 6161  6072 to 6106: -0.1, 7.98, 7.9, 7.7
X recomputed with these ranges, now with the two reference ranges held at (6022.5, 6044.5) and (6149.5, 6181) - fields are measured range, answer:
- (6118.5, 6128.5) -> 0.76 angstroms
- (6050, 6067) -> -0.22 angstroms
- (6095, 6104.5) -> -0.07 angstroms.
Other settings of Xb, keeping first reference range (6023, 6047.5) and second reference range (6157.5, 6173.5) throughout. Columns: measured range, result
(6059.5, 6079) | -1.1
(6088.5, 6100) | -0.9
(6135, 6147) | -1.6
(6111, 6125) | -0.4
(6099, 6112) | -0.4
